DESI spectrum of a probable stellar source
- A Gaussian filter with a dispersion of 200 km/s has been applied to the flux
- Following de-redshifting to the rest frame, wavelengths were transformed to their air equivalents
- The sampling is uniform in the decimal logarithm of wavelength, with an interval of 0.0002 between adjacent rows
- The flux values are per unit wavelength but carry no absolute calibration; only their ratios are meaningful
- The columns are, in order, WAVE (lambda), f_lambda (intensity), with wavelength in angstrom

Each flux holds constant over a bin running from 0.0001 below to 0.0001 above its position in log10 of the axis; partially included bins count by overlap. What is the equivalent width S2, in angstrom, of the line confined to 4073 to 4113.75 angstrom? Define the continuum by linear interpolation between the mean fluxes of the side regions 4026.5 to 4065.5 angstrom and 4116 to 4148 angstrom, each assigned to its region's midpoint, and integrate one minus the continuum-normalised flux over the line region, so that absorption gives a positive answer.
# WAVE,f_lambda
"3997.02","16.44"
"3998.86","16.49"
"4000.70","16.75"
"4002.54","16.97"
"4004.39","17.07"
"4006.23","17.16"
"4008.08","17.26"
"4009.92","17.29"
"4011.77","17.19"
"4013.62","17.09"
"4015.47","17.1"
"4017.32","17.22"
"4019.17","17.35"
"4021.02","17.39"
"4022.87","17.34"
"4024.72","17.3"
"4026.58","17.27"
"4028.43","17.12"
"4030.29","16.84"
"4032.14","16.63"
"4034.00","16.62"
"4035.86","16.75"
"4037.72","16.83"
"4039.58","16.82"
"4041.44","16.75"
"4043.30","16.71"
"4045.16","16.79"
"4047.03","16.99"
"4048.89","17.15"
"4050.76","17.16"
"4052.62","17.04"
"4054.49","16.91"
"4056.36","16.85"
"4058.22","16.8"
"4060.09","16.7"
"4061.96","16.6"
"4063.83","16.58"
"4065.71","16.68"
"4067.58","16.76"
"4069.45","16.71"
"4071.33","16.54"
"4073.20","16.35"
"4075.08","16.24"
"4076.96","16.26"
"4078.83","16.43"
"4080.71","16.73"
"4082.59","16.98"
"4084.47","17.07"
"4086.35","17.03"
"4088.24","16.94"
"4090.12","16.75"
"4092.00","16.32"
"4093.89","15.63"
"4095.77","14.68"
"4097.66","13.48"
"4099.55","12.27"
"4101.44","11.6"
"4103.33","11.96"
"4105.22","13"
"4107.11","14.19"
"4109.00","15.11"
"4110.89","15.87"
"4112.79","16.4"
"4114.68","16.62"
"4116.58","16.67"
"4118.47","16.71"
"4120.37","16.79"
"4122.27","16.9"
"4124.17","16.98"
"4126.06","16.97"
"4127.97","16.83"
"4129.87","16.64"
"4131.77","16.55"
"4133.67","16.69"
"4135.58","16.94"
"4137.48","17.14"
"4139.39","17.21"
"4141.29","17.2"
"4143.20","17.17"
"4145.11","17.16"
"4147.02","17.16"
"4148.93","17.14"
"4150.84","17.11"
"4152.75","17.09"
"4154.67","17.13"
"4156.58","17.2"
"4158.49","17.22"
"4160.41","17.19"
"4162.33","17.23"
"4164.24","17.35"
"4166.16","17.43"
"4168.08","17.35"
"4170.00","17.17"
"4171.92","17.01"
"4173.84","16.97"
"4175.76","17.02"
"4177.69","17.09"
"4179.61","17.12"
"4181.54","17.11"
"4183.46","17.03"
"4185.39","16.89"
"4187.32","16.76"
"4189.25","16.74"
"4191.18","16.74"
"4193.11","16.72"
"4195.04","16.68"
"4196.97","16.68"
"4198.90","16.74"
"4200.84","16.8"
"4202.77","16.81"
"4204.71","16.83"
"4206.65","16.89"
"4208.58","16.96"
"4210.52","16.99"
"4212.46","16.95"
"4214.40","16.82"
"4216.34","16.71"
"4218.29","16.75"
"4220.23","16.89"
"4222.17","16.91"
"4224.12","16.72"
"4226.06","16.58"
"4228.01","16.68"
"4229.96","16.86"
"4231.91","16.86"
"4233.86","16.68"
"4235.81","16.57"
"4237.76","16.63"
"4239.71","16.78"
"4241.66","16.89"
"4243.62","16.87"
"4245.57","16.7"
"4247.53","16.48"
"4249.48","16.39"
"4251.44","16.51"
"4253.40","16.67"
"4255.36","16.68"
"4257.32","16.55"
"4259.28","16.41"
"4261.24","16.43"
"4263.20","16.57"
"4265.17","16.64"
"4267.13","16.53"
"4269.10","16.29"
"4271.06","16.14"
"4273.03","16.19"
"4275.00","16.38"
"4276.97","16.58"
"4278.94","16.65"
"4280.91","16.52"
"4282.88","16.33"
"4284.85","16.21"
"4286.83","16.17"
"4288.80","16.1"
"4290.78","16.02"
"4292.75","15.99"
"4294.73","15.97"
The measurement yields 3.8 angstrom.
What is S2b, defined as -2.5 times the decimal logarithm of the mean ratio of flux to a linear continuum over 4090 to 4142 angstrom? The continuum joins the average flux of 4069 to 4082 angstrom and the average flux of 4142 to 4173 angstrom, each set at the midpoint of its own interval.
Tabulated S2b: 0.08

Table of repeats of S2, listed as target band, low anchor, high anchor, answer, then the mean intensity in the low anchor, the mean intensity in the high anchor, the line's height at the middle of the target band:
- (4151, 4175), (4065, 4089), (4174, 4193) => -0.4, 16.7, 16.9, 16.9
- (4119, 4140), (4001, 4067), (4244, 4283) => -0.1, 17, 16.5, 16.8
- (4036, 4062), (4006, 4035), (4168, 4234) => 0.3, 17.1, 16.9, 17.1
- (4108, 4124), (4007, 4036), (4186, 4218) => 0.5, 17.1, 16.8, 17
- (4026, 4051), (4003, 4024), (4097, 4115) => -0.8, 17.2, 14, 16.3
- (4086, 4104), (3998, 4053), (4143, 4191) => 2.6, 17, 17.1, 17.1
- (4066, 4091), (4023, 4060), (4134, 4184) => 0.5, 16.9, 17.1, 17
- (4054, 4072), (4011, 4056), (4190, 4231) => 0.3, 17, 16.8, 17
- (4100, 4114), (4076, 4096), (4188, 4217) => 2.2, 16.5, 16.8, 16.6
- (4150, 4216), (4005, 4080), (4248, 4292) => -1.6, 16.9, 16.4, 16.6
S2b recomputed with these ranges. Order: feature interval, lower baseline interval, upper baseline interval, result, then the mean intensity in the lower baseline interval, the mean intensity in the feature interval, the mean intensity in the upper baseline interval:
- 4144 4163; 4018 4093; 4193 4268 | -0.03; 16.8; 17.2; 16.7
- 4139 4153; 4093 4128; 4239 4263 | -0.11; 15.2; 17.2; 16.6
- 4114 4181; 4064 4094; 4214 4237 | -0.02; 16.6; 17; 16.7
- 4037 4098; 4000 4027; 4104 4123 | -0.01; 17.2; 16.6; 15.8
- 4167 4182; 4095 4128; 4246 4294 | -0.10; 15.1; 17.1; 16.4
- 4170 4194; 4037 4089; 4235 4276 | -0.02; 16.8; 16.9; 16.5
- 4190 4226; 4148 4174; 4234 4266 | 0.01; 17.2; 16.8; 16.6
